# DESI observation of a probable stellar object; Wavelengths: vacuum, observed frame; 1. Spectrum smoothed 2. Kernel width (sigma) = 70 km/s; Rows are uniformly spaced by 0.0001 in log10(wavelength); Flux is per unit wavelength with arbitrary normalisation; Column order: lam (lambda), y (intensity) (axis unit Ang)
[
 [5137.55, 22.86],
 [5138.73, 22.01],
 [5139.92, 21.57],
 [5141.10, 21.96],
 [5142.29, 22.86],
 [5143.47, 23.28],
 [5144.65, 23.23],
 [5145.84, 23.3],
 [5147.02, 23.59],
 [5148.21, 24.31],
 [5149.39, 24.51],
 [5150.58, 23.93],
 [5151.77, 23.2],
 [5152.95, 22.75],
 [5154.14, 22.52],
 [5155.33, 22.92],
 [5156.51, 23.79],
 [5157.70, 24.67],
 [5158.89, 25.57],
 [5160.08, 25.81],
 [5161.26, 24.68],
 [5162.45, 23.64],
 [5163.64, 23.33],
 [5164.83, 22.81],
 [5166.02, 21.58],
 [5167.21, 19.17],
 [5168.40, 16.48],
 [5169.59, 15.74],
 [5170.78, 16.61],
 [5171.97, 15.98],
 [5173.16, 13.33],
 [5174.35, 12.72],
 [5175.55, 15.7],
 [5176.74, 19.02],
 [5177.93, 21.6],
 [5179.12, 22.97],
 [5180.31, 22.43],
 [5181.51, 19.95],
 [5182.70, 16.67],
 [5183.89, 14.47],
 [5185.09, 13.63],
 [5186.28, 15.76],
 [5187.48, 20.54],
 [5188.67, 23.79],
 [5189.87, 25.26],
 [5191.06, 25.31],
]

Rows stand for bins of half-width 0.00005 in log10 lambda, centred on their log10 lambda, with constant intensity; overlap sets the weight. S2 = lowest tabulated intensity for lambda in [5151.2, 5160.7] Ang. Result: 22.52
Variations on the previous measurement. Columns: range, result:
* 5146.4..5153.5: 22.75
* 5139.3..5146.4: 21.57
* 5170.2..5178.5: 12.72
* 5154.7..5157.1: 22.92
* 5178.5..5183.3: 16.67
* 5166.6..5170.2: 15.74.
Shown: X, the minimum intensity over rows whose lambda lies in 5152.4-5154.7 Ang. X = 22.52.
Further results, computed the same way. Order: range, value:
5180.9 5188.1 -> 13.63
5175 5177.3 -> 15.7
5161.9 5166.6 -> 21.58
